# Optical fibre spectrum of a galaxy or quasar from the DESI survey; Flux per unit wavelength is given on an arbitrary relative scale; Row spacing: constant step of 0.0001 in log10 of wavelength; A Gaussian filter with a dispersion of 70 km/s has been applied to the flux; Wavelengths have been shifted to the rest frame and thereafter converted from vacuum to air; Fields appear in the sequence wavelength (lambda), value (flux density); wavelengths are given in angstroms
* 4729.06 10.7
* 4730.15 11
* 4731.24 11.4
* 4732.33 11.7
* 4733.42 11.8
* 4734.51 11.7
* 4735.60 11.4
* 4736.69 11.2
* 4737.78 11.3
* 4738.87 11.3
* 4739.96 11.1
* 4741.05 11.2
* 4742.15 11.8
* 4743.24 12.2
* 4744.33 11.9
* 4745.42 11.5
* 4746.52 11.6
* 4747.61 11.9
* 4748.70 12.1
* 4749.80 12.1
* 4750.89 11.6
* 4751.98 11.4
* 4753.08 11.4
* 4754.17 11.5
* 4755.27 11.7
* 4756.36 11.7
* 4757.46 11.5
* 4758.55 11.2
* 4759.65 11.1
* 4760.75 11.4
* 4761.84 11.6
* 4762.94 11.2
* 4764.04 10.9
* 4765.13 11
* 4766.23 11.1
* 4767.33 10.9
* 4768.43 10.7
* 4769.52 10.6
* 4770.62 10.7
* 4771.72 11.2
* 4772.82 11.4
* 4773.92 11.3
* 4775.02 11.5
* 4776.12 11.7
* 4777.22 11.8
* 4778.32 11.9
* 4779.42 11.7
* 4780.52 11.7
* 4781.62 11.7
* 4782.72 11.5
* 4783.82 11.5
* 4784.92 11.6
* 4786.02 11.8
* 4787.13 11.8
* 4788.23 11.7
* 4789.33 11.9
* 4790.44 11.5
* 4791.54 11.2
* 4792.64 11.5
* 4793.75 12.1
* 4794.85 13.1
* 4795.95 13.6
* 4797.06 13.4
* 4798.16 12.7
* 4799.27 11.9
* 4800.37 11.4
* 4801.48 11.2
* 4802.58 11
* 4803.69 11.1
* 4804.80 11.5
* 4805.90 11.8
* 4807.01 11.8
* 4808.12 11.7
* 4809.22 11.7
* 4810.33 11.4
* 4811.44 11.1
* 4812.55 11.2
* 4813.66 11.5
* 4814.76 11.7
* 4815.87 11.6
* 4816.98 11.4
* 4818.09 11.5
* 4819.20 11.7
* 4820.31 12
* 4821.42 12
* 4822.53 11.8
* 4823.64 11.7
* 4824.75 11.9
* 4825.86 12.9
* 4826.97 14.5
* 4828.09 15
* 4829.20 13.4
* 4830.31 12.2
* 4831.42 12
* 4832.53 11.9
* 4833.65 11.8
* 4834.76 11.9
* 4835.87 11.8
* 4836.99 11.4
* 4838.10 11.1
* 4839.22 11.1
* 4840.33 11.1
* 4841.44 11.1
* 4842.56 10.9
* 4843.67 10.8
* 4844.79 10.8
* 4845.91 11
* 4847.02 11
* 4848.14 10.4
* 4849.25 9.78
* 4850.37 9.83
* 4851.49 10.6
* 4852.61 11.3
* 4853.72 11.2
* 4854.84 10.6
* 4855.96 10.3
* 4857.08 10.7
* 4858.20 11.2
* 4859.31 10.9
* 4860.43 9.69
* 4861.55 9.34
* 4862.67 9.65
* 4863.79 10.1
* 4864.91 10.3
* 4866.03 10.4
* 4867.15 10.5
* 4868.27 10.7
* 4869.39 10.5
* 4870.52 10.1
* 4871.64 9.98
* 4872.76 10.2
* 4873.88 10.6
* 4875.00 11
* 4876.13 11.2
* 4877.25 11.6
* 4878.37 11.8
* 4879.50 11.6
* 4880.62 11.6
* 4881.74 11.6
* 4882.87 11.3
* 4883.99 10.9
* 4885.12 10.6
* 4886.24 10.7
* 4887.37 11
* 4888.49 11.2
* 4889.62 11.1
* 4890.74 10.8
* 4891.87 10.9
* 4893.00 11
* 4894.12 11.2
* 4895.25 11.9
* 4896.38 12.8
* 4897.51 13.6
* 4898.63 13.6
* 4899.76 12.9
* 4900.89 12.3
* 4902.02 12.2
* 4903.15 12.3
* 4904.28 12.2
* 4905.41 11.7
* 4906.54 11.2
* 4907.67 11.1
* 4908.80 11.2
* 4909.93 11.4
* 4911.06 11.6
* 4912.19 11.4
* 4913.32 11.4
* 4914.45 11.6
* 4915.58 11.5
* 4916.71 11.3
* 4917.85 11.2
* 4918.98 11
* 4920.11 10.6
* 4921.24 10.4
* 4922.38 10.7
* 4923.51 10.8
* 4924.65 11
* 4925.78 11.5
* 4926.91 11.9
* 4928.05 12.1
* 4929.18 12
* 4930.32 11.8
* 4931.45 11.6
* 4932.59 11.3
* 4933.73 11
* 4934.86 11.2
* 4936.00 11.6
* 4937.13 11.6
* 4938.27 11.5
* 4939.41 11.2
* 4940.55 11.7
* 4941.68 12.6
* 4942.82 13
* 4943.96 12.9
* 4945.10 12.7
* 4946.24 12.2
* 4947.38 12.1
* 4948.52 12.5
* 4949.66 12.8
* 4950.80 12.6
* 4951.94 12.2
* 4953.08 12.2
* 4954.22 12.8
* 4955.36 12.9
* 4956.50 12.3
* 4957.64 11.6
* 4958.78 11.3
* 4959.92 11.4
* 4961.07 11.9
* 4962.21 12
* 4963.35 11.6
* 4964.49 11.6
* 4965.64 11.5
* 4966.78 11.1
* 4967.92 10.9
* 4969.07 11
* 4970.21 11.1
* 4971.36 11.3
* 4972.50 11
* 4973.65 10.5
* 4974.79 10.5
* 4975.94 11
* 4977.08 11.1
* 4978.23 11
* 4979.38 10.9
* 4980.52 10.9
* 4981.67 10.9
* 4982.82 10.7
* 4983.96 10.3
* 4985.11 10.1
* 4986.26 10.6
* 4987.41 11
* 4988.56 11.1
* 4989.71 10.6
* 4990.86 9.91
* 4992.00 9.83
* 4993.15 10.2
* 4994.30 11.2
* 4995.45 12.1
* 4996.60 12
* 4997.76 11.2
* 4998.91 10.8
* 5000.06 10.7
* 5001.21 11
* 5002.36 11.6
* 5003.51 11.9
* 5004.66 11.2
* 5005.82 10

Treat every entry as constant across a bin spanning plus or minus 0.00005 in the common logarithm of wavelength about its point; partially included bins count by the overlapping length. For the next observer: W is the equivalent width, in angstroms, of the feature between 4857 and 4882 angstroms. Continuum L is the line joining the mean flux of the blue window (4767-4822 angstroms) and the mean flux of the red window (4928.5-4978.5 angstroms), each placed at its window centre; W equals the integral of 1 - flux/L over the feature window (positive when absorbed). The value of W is 2.2 angstroms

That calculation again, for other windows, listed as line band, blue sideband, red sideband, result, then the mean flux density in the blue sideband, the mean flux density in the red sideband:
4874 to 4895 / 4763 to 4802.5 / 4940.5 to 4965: 1.4 angstroms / 11.6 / 12.2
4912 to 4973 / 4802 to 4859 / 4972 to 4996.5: -4.0 angstroms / 11.5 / 10.8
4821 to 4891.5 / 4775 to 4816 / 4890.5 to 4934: 3.2 angstroms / 11.8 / 11.6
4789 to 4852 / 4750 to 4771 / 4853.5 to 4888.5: -4.3 angstroms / 11.2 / 10.7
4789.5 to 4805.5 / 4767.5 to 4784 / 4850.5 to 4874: -1.2 angstroms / 11.4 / 10.4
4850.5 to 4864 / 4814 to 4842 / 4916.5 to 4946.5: 1.6 angstroms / 12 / 11.6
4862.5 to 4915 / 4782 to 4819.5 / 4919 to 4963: 2.2 angstroms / 11.7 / 11.8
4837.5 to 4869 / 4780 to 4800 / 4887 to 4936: 3.2 angstroms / 12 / 11.5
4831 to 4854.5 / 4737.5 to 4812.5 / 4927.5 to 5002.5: 0.9 angstroms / 11.6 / 11.4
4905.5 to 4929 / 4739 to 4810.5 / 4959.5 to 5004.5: -0.1 angstroms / 11.6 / 11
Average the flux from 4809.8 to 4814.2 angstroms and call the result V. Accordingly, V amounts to 11.3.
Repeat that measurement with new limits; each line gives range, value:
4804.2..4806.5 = 11.6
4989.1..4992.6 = 10.1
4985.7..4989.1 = 10.9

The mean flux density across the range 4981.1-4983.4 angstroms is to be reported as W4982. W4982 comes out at 10.8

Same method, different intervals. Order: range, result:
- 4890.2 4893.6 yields 10.9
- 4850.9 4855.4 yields 10.9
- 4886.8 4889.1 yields 11.1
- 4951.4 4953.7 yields 12.2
